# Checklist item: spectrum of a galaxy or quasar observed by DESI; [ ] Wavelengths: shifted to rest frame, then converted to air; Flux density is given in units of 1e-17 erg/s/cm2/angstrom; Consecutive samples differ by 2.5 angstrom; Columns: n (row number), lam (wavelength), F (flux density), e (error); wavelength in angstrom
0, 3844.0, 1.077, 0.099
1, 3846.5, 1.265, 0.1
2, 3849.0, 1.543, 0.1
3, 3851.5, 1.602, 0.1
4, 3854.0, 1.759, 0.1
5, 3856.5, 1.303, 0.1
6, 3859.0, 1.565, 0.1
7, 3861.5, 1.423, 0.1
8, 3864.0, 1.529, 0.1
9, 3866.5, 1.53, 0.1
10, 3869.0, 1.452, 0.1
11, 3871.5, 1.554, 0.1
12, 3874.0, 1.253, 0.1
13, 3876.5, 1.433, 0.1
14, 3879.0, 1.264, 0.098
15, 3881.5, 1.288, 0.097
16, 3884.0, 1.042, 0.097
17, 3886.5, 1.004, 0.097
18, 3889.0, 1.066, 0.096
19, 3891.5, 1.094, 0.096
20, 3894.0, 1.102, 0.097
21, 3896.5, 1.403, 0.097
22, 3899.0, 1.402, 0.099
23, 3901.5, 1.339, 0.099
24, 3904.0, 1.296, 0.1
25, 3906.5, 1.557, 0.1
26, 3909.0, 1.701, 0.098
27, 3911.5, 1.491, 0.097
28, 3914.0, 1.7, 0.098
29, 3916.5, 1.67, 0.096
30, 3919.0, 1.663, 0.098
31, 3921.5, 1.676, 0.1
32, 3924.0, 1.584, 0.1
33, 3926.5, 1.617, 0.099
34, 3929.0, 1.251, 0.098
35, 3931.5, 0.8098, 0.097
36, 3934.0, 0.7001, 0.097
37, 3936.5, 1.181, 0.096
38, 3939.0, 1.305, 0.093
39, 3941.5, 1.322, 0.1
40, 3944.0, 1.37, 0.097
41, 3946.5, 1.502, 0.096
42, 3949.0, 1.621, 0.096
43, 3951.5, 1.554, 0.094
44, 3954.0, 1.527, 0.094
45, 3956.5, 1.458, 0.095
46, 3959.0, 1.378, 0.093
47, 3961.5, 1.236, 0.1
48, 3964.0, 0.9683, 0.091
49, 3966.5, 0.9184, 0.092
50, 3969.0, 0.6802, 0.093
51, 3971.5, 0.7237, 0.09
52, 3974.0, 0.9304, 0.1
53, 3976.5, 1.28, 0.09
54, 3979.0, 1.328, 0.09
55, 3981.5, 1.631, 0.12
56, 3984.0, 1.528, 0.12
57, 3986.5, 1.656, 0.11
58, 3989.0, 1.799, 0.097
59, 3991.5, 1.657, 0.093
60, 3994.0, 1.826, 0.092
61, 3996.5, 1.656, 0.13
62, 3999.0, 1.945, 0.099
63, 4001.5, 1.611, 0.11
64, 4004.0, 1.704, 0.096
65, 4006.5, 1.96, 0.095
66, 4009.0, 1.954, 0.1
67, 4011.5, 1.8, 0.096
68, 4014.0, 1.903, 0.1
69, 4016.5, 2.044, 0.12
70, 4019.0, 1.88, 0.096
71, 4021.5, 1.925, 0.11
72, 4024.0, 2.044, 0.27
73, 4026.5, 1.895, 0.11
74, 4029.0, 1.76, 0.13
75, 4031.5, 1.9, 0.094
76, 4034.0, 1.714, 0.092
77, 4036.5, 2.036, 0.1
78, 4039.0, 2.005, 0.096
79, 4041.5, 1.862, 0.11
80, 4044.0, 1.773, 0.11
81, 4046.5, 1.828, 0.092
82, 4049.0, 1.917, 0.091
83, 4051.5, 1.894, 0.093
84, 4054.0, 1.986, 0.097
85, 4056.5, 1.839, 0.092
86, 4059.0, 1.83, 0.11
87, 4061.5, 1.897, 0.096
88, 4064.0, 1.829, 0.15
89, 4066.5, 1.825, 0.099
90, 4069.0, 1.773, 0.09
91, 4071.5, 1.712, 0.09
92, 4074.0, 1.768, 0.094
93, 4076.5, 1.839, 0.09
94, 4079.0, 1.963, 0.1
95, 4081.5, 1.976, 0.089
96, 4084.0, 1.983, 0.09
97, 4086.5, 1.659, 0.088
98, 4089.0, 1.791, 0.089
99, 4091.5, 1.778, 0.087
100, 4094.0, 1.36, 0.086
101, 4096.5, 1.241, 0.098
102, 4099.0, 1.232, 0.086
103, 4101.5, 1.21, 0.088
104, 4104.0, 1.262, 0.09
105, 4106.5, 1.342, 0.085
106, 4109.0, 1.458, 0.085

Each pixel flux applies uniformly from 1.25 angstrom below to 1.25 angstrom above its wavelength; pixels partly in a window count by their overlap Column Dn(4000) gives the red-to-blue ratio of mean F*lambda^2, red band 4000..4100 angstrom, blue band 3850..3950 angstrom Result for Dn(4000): 1.42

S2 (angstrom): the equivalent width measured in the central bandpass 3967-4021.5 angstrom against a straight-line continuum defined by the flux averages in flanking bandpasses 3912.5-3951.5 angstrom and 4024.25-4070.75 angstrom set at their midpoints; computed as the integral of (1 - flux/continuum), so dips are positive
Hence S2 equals 2.3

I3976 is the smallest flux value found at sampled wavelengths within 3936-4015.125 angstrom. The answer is 0.6802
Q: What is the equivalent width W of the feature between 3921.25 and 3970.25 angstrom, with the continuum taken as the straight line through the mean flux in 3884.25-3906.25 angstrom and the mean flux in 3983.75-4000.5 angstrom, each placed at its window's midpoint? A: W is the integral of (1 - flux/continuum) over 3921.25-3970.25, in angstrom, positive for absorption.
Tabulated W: 6.8 angstrom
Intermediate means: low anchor 1.22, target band 1.27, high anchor 1.73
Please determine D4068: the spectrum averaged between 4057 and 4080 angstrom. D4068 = 1.83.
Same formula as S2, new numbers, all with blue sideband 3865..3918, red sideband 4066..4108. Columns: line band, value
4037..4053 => -3.25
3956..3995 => 4.58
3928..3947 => 3.48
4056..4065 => -1.47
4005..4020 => -3.87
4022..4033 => -2.49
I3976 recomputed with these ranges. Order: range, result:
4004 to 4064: 1.704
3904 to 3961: 0.7001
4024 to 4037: 1.714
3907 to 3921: 1.491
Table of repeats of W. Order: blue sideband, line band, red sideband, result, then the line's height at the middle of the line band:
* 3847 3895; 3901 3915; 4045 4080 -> -0.6 angstrom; 1.45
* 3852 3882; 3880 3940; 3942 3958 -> 5.9 angstrom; 1.48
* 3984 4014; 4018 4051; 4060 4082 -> -1.5 angstrom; 1.81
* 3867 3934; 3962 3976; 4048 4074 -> 6.1 angstrom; 1.57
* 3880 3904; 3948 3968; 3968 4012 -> 1.4 angstrom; 1.43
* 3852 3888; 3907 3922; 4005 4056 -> -1.1 angstrom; 1.53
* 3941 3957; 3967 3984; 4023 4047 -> 5.2 angstrom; 1.61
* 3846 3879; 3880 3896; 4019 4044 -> 4.4 angstrom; 1.54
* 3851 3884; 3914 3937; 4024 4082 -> 2.8 angstrom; 1.57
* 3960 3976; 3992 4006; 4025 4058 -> -4.5 angstrom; 1.33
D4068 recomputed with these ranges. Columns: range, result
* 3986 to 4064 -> 1.86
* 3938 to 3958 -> 1.46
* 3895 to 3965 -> 1.4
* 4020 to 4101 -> 1.8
